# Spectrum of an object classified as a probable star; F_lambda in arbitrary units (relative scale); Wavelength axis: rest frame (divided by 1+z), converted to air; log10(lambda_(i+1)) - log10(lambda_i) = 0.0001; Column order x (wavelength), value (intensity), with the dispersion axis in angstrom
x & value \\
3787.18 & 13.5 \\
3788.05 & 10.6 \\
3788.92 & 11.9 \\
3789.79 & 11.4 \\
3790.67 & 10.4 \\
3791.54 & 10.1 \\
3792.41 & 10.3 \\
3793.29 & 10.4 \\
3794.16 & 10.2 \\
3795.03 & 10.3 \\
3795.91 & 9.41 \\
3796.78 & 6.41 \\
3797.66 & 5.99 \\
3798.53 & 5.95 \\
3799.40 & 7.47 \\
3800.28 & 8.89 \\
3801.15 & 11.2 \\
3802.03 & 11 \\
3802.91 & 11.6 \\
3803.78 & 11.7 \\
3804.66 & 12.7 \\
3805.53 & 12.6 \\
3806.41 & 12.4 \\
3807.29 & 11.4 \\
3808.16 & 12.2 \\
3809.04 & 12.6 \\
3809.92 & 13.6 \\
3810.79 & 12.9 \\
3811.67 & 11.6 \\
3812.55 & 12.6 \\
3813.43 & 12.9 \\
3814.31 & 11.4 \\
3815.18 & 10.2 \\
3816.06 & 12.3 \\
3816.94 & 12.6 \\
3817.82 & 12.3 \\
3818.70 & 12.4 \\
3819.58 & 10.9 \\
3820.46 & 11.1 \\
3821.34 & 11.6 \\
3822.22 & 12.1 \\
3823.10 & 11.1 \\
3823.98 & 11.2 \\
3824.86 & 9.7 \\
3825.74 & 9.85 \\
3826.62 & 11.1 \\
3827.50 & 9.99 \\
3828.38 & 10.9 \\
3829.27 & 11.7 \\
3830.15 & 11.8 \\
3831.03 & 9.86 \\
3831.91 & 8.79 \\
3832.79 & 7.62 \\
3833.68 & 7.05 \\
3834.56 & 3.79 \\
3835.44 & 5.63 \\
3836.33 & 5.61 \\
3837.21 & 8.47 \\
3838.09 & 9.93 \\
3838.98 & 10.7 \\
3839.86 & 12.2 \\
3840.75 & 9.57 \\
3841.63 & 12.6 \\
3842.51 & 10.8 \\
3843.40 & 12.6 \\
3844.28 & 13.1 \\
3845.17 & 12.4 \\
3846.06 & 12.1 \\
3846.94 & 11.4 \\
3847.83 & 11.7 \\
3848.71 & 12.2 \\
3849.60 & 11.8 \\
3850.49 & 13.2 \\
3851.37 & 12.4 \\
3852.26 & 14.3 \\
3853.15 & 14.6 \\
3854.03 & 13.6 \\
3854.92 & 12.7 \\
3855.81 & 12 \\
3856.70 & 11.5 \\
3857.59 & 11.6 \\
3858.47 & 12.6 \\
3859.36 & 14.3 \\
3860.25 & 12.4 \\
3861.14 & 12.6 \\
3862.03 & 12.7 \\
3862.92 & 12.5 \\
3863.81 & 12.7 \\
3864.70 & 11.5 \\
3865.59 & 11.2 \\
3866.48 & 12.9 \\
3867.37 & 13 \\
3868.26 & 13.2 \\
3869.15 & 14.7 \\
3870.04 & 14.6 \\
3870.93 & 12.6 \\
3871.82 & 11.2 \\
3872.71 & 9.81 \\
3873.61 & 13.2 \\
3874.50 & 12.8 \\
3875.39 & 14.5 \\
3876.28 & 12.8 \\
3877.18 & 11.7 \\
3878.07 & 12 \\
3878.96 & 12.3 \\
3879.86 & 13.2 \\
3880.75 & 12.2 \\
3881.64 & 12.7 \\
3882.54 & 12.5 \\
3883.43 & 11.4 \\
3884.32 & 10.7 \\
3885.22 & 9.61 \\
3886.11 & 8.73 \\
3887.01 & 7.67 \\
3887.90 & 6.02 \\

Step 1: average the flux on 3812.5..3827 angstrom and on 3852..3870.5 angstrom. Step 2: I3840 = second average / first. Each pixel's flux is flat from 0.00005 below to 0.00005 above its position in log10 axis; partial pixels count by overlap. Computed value 1.13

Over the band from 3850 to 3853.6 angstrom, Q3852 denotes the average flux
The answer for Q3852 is 13.6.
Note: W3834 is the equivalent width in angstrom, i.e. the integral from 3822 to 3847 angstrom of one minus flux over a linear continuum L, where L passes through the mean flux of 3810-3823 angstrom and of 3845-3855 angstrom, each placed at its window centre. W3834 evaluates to 4.59 angstrom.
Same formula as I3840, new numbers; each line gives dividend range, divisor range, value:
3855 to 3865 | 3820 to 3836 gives 1.28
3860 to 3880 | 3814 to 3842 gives 1.24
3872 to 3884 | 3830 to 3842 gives 1.41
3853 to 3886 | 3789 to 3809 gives 1.21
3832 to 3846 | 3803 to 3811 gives 0.77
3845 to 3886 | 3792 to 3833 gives 1.15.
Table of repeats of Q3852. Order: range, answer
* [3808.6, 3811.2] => 13.1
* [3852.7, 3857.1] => 12.9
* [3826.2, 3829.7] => 10.9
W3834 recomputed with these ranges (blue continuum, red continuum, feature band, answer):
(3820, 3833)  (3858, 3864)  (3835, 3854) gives 0.8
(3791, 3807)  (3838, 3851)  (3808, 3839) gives 1.0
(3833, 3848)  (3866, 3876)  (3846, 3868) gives -2.0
